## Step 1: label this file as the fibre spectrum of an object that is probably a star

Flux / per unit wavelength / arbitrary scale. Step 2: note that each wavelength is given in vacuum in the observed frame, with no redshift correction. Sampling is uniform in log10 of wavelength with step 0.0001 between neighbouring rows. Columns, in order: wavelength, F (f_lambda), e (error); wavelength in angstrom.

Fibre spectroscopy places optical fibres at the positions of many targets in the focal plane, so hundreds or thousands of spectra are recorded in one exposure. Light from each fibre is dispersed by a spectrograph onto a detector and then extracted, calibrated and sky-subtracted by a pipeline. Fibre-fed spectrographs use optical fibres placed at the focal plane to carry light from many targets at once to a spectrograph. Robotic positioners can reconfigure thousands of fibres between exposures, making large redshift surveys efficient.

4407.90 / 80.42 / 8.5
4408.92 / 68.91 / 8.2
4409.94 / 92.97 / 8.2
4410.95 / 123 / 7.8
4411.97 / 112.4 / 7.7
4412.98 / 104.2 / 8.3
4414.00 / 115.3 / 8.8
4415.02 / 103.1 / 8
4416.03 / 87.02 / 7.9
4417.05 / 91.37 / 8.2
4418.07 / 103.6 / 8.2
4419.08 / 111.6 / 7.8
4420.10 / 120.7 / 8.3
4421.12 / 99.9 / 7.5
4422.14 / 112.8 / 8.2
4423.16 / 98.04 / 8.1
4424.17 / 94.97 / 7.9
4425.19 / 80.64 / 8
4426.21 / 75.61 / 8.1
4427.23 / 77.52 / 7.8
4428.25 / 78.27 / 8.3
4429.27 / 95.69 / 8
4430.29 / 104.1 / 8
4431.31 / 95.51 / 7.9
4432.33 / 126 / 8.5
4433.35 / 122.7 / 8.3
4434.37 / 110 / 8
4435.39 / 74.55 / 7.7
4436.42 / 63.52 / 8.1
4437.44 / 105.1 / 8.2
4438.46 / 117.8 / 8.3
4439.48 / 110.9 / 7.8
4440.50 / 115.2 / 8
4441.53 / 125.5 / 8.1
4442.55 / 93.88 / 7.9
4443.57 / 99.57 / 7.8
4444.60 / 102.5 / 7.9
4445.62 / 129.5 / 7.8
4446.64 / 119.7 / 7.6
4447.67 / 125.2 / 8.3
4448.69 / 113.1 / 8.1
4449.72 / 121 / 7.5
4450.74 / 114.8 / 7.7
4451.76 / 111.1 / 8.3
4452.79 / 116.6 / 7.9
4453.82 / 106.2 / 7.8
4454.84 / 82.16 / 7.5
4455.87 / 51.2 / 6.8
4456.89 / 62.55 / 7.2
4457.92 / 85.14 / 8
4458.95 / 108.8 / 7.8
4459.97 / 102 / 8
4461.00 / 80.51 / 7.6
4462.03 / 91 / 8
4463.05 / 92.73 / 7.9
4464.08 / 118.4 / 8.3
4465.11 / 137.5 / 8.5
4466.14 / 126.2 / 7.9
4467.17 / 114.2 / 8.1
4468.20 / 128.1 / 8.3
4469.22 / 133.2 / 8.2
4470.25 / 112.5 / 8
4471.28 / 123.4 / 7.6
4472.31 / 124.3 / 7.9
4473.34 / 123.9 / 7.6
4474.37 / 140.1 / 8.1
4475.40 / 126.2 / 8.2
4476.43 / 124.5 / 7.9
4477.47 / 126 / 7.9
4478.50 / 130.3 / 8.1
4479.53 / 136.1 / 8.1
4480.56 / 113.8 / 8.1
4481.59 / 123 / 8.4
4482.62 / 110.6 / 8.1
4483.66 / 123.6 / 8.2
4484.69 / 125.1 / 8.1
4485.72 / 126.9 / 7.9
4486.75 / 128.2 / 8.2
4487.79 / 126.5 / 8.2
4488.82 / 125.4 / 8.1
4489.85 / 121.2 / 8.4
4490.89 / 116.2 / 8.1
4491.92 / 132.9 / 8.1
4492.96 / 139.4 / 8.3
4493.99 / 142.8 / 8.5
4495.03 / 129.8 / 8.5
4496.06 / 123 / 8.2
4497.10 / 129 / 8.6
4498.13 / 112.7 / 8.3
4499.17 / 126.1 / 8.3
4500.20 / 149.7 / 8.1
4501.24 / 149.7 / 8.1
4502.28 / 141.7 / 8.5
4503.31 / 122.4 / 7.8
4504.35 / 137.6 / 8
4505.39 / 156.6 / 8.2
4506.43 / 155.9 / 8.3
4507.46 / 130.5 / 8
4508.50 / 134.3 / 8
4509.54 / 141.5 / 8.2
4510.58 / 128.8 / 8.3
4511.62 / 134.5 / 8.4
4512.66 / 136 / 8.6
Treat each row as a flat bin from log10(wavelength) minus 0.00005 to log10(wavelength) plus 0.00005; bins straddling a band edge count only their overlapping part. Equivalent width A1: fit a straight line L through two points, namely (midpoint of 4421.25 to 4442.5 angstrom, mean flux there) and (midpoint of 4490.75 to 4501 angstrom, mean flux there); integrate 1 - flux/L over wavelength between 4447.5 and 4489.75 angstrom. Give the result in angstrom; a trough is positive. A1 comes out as 1.2 angstrom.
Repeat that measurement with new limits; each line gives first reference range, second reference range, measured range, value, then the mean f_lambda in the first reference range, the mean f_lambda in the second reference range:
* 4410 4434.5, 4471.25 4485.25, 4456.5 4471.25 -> 1.45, 102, 125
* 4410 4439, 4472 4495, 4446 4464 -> 2.19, 100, 127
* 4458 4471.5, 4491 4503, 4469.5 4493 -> -0.42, 112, 134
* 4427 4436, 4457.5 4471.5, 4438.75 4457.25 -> -0.28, 98.5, 111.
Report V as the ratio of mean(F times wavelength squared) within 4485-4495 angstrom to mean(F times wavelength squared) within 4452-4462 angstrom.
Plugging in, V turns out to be 1.5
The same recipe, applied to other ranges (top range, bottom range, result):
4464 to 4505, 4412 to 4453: 1.25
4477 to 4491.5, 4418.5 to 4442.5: 1.26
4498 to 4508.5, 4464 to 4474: 1.13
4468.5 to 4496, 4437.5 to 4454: 1.13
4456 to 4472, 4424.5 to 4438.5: 1.15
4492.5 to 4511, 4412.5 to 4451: 1.36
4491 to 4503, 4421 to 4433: 1.45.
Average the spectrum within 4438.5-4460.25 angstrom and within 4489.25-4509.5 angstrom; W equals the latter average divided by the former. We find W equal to 1.3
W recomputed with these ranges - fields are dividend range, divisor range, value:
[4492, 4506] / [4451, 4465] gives 1.43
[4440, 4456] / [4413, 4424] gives 1.05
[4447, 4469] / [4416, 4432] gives 1.09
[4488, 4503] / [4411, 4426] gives 1.28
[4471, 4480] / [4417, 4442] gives 1.28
